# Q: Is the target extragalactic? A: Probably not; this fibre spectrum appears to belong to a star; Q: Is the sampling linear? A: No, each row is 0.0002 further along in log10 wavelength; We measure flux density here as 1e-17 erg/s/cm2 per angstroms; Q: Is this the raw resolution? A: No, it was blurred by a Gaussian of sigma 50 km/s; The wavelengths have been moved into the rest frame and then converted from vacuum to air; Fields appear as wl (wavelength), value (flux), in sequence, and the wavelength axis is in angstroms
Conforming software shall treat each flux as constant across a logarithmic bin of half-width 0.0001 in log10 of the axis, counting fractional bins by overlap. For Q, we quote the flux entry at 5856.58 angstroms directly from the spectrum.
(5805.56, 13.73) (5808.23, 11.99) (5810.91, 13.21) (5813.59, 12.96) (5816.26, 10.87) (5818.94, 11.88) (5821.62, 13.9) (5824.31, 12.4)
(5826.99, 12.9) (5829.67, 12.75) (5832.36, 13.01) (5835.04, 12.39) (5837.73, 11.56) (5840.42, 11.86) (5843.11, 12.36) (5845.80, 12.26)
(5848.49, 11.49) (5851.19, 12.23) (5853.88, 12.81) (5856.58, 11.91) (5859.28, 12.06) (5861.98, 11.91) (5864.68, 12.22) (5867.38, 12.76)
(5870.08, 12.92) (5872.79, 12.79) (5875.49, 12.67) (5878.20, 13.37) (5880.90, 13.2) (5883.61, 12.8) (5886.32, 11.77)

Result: 11.91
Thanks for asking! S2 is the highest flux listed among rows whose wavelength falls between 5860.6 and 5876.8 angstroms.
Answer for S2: 12.92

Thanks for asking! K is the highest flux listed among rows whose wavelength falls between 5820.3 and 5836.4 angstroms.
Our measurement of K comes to 13.9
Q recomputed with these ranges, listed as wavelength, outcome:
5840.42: 11.86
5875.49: 12.67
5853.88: 12.81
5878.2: 13.37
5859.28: 12.06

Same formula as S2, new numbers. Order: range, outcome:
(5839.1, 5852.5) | 12.36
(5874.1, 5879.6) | 13.37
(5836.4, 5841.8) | 11.86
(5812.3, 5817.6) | 12.96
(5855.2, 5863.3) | 12.06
